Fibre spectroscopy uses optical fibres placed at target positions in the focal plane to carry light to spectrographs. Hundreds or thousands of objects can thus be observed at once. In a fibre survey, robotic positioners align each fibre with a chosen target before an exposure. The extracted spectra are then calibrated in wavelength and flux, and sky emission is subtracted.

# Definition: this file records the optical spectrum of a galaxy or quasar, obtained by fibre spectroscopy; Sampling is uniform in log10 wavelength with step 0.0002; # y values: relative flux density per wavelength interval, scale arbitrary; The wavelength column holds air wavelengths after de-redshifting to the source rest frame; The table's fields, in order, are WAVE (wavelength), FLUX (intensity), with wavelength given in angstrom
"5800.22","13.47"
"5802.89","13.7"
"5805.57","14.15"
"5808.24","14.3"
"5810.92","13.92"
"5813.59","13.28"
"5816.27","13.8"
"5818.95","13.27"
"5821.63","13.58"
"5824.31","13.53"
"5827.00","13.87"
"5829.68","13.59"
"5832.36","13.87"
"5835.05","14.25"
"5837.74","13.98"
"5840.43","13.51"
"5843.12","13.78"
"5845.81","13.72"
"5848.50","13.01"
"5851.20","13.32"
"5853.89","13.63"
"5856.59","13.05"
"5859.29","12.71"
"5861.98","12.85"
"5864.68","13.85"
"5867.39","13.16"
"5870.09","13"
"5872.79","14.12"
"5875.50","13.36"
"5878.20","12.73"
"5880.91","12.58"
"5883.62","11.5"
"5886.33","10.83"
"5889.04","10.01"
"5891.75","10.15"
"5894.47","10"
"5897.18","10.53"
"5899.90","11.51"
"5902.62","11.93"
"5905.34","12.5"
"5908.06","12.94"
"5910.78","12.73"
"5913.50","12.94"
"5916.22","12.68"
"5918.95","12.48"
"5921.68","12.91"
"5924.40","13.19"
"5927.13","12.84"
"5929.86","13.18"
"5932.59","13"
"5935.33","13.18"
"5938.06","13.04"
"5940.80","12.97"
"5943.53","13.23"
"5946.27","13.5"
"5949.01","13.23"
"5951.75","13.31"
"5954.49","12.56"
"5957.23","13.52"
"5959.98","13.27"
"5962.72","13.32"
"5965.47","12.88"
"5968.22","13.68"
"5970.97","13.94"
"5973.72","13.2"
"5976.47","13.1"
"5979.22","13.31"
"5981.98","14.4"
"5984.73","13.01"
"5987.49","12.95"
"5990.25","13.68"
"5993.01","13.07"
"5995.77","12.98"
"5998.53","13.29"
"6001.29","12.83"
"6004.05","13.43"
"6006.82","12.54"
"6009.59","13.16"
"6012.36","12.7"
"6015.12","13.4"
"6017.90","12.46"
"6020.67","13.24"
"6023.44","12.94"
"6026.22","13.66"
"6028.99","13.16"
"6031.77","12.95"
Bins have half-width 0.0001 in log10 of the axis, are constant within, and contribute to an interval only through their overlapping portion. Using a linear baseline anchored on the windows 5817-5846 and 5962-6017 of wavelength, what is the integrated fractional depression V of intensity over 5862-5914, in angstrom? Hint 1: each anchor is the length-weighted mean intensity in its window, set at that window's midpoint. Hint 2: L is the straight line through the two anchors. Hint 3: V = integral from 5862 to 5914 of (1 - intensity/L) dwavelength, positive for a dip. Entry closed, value 5.5 angstrom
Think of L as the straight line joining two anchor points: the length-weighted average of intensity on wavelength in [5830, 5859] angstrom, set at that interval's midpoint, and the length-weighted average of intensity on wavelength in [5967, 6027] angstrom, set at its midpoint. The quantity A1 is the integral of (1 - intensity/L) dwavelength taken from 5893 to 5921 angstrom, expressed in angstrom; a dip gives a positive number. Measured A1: 2.9 angstrom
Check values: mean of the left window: 13.6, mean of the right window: 13.2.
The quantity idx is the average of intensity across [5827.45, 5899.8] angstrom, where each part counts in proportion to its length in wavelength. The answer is 12.7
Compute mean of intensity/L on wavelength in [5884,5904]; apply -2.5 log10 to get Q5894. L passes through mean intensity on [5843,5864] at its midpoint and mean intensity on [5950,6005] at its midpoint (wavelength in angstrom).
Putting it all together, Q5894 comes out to 0.23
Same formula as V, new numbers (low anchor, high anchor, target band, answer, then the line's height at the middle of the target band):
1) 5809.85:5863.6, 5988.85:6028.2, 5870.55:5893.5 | 2.6 angstrom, 13.4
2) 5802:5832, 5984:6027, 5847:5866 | 0.5 angstrom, 13.6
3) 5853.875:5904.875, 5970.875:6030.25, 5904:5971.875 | -2.3 angstrom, 12.7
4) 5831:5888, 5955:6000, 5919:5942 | 0.4 angstrom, 13.3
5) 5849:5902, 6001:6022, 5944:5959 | -0.7 angstrom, 12.7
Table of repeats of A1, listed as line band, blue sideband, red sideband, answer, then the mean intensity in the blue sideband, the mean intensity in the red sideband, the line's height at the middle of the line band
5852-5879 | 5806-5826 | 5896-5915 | -0.9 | 13.7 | 12.2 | 12.9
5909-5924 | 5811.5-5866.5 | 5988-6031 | 0.6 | 13.5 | 13.1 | 13.3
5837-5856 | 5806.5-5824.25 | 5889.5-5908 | -1.2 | 13.7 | 11.2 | 12.8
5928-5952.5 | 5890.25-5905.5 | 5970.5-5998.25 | -2.1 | 11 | 13.3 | 12.1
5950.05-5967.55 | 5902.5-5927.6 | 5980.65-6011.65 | -0.2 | 12.8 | 13.2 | 13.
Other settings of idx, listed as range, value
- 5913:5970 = 13.1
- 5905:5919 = 12.8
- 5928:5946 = 13.1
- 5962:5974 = 13.4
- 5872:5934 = 12.2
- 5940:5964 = 13.2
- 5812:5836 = 13.7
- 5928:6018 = 13.2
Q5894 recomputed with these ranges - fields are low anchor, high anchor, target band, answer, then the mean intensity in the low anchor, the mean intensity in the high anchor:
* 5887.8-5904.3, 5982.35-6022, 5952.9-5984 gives -0.09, 10.7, 13.1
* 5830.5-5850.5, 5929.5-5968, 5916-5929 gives 0.04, 13.7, 13.2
